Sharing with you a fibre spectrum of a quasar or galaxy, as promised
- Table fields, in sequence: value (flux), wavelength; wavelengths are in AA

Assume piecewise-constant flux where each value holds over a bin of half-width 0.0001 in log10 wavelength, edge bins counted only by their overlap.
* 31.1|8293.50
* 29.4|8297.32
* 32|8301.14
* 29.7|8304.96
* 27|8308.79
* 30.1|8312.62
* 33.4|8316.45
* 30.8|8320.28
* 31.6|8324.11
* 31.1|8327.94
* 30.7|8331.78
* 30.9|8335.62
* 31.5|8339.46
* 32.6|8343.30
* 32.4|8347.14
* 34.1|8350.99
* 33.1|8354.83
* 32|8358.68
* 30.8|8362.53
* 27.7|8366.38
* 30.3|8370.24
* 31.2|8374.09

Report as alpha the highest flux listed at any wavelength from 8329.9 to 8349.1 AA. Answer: 32.6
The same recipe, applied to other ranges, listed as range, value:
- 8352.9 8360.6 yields 33.1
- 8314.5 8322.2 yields 33.4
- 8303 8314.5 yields 30.1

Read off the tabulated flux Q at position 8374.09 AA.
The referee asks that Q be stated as 31.2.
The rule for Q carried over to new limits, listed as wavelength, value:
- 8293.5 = 31.1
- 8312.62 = 30.1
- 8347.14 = 32.4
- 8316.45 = 33.4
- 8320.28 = 30.8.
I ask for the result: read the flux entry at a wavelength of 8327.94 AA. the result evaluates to 31.1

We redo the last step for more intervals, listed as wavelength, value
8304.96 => 29.7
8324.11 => 31.6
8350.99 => 34.1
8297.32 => 29.4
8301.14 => 32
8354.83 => 33.1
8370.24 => 30.3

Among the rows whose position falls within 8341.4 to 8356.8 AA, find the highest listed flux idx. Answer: 34.1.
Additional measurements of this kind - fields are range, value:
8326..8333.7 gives 31.1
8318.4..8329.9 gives 31.6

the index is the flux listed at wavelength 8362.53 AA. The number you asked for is 30.8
